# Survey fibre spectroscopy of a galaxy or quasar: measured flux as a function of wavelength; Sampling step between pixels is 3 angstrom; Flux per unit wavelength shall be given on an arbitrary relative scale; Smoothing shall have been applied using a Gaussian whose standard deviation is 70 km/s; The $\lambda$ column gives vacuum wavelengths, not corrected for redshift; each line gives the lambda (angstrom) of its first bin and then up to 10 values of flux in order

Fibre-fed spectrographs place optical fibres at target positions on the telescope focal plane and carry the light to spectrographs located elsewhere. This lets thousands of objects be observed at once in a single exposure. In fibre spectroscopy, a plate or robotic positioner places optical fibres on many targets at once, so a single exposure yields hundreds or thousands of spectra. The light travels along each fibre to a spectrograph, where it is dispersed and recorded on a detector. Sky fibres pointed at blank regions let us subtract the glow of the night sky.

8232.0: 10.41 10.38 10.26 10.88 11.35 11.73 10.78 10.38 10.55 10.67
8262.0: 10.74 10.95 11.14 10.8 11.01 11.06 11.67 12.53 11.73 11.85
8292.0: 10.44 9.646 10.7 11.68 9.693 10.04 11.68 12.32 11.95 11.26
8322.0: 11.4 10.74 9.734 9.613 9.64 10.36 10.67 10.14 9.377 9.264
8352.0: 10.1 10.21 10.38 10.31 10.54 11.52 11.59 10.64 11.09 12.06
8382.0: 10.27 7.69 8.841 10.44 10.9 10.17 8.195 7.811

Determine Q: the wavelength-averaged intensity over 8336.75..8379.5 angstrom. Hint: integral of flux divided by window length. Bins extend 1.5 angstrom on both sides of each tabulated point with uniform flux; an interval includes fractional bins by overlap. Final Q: 10.5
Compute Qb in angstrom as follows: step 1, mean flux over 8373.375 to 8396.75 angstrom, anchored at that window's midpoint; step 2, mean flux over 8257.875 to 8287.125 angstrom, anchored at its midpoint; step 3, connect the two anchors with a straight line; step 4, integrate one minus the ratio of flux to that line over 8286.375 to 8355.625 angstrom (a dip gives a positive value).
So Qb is 1.4 angstrom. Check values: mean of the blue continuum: 11.2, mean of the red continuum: 10.2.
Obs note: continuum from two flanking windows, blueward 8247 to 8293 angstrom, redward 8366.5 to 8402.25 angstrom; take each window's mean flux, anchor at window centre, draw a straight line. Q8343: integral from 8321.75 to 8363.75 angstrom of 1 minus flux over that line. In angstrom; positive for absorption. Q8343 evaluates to 1.7 angstrom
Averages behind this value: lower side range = 11.1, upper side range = 10.2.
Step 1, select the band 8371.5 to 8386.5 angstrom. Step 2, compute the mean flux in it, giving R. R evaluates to 10.3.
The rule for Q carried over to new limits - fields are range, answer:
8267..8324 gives 11.2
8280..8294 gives 11.6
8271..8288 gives 11.5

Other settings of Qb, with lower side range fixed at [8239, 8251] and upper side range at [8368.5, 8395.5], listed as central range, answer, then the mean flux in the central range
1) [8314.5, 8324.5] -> -0.7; 11.5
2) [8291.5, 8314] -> 0.2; 10.8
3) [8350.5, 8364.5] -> 0.3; 10.3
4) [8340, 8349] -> 0.7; 9.83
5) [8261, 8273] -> 0.1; 10.9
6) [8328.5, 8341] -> 0.7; 10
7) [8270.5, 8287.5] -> -0.8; 11.5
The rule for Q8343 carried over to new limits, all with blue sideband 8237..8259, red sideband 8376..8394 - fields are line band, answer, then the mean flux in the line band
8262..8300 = -1.65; 11.1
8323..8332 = 0.22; 10.1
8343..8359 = 0.58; 9.88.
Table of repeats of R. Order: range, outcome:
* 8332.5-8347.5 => 10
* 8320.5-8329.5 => 10.6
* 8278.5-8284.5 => 12.1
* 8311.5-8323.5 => 11.7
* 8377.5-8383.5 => 11.2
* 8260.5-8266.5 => 10.8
